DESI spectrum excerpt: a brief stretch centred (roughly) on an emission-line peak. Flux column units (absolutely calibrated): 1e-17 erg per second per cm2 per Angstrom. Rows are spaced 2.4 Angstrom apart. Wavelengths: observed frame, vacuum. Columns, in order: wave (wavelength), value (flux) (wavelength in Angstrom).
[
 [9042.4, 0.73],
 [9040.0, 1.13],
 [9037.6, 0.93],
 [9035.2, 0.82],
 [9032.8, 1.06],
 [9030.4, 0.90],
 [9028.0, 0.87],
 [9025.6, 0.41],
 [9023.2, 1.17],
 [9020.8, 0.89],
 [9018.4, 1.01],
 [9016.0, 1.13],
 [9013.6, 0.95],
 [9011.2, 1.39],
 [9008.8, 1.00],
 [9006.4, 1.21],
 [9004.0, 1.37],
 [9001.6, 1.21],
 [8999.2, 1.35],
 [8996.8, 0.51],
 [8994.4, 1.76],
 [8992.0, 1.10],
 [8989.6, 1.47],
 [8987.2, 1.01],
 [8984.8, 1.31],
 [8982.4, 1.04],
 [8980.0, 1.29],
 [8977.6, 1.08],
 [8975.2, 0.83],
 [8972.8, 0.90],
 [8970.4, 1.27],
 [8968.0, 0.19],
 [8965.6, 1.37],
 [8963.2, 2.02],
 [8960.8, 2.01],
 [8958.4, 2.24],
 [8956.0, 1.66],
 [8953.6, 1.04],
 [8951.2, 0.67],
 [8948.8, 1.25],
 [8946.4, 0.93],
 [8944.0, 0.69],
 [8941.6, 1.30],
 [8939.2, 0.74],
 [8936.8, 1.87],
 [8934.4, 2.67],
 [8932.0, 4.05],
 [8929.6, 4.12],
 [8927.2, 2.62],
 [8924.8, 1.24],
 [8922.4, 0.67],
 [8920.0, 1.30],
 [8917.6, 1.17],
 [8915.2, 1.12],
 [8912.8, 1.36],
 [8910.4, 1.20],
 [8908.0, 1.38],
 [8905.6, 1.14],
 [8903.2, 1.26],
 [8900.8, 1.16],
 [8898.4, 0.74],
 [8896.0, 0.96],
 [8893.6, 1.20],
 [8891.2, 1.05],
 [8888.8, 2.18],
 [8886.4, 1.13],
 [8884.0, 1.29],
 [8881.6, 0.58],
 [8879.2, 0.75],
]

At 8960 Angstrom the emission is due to [N II] 6583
